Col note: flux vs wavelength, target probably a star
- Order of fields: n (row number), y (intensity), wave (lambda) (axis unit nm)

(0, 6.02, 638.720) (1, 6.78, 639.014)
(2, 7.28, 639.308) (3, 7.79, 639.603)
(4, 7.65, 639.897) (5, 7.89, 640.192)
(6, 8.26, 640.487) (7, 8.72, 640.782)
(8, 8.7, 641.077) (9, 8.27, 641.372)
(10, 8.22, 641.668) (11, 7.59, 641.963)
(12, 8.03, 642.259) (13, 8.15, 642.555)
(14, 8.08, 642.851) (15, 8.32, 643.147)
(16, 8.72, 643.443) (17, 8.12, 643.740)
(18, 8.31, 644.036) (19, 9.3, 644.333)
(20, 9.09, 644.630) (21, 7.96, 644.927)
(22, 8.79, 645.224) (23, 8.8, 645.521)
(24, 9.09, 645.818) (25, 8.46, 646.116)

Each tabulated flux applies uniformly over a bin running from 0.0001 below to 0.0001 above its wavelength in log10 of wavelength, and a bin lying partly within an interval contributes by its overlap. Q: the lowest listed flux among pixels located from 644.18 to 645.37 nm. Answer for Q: 7.96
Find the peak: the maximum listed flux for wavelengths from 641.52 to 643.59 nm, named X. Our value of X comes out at 8.72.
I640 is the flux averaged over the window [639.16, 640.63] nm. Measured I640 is 7.77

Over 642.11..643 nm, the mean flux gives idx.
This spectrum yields 8.08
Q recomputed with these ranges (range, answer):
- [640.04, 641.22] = 7.89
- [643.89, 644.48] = 8.31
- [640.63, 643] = 7.59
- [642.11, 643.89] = 8.03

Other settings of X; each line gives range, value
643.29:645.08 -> 9.3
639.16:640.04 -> 7.79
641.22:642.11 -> 8.27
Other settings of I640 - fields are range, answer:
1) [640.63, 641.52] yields 8.56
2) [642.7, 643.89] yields 8.31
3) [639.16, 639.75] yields 7.54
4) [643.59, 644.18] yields 8.21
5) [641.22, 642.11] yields 8.03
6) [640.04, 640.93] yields 8.29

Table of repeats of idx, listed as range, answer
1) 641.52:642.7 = 8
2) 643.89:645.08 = 8.66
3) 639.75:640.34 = 7.77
